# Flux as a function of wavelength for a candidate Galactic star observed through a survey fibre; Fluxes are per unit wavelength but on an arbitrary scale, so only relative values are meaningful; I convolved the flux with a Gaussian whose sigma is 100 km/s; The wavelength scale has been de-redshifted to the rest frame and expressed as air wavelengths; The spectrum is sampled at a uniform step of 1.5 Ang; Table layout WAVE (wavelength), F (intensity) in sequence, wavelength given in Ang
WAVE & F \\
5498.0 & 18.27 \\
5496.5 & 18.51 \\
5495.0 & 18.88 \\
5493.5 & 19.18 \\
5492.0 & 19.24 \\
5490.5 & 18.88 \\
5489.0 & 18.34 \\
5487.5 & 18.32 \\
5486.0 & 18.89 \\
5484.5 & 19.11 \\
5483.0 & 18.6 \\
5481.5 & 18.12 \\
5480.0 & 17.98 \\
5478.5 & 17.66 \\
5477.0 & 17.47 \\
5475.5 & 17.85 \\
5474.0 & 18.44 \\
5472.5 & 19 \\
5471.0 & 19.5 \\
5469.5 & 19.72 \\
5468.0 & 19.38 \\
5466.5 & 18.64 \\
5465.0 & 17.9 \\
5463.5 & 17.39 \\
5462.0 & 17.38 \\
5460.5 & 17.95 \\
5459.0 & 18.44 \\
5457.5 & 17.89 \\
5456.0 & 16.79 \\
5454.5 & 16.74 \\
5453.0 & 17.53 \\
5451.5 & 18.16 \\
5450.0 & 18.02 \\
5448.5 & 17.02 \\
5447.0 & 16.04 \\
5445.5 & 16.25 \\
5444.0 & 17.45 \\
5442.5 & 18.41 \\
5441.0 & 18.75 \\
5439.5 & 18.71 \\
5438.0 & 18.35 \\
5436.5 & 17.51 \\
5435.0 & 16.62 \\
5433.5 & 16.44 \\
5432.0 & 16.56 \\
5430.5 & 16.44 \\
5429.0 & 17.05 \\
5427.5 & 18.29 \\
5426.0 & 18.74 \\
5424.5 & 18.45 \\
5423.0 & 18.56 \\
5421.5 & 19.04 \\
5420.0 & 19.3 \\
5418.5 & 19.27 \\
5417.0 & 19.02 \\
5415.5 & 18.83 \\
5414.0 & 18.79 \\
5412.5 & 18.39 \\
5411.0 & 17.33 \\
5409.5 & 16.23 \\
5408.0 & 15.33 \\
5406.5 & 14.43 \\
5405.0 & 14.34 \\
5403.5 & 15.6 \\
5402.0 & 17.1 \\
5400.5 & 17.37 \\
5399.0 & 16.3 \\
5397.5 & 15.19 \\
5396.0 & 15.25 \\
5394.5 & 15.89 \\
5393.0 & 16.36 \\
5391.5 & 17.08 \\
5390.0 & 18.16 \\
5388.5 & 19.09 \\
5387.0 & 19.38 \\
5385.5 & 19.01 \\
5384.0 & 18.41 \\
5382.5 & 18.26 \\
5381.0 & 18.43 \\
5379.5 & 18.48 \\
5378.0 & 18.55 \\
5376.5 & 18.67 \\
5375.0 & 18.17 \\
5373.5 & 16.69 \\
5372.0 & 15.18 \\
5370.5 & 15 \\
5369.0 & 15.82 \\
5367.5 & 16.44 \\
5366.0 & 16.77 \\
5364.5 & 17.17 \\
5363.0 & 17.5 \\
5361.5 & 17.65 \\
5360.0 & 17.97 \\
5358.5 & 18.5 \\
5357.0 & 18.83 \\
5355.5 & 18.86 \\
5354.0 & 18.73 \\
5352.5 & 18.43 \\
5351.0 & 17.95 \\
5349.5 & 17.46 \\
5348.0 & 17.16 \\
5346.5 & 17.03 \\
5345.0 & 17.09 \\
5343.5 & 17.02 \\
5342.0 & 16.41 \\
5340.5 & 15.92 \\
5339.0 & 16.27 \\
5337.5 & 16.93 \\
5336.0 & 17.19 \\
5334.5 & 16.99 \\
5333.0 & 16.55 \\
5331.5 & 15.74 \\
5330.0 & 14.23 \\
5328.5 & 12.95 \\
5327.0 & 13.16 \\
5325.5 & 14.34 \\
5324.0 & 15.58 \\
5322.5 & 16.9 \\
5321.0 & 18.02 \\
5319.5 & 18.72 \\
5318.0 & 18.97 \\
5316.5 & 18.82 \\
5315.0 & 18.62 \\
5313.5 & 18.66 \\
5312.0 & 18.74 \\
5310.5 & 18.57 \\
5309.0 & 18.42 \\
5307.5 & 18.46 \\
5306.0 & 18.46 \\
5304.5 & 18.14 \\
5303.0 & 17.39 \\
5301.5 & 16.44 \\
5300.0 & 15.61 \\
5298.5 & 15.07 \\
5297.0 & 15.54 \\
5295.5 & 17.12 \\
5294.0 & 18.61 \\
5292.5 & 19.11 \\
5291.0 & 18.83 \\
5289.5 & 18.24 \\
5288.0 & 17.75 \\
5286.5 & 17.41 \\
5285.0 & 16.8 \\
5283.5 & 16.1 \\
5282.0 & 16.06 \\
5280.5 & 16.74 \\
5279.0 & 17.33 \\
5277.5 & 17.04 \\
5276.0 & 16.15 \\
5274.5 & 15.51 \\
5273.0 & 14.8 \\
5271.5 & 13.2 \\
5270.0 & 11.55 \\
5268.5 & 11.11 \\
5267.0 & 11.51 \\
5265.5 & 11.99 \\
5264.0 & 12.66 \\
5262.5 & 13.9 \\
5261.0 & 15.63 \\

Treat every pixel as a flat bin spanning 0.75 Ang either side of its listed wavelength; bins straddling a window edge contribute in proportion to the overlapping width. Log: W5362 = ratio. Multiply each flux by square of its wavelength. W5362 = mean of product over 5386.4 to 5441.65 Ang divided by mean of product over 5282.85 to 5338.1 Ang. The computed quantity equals 1.06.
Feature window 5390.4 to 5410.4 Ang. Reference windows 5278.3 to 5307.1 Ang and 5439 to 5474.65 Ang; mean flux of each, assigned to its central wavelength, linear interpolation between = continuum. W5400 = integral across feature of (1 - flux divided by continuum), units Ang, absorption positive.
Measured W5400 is 2.0 Ang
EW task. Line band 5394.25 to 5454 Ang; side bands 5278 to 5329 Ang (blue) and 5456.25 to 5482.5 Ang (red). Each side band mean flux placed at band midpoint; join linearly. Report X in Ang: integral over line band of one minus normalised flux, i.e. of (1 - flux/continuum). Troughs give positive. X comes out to 2.2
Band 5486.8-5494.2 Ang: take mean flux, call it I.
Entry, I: 18.8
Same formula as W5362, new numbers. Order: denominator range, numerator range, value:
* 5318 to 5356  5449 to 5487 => 1.15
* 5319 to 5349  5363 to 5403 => 1.08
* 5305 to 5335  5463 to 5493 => 1.15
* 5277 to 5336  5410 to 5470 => 1.10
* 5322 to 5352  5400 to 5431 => 1.12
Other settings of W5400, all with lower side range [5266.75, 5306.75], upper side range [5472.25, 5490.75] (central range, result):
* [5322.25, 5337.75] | 1.22 Ang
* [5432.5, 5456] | 0.65 Ang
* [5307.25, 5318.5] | -1.44 Ang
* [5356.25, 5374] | 0.13 Ang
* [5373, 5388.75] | -1.11 Ang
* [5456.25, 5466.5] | 0.16 Ang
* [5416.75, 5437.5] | -0.21 Ang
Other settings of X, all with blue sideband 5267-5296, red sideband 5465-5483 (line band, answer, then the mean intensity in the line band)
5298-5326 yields -1.9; 17.6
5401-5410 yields 1.1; 15.5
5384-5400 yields 0.2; 17.2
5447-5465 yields 0.7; 17.5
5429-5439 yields 0.5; 17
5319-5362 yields 0.1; 16.8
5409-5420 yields -0.4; 18.4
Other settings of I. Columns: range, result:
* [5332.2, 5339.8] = 16.8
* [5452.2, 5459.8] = 17.5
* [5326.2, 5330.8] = 13.5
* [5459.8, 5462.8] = 17.7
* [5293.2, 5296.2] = 17.9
